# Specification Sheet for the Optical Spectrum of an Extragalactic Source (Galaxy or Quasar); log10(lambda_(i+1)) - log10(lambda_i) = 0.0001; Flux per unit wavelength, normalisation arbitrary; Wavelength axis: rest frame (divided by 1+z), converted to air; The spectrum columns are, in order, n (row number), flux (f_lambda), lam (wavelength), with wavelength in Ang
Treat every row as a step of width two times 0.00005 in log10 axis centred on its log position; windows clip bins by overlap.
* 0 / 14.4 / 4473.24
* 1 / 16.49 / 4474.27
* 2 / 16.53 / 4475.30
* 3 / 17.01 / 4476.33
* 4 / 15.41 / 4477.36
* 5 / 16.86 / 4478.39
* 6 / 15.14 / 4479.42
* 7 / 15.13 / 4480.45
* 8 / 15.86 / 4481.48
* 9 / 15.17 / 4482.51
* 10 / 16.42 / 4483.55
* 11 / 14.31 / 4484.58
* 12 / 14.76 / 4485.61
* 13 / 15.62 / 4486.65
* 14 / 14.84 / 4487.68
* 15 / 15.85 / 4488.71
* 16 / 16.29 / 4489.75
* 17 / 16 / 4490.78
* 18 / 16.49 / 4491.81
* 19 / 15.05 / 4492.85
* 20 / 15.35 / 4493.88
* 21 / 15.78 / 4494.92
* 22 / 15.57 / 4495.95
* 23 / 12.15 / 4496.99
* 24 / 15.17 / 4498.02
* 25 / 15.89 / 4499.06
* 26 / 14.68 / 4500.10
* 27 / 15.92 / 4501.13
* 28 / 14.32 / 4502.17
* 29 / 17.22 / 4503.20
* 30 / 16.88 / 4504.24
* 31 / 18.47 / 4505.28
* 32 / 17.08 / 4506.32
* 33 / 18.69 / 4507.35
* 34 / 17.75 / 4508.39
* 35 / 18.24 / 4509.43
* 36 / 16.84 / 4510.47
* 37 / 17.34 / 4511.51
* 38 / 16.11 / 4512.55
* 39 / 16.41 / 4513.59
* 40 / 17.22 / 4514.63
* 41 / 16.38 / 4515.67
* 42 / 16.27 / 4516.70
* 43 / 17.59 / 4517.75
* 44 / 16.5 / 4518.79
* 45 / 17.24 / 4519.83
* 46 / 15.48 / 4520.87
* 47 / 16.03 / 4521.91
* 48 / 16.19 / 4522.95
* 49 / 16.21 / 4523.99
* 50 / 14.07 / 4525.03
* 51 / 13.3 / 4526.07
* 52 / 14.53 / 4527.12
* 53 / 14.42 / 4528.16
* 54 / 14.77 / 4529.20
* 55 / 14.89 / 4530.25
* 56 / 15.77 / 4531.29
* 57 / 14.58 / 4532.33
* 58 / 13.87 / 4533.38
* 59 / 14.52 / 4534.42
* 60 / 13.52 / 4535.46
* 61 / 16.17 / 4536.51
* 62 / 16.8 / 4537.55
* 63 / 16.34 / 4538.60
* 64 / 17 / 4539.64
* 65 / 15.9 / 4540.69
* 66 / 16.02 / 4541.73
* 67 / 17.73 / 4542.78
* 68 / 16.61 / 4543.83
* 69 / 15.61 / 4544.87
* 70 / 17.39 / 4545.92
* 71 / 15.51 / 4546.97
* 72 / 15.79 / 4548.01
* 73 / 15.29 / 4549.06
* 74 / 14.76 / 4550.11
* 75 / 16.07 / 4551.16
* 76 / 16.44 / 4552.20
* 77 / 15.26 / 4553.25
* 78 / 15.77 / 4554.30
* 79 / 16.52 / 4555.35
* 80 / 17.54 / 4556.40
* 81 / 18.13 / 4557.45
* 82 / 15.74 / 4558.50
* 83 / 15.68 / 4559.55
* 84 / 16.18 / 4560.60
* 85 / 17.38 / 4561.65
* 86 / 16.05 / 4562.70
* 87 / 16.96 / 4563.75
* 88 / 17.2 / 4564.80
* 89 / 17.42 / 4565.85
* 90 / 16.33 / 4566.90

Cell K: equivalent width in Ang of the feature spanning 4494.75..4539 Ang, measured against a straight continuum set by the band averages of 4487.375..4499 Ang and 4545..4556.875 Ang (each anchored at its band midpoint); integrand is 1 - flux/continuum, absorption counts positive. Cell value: -0.8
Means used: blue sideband 15.4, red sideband 16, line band 15.9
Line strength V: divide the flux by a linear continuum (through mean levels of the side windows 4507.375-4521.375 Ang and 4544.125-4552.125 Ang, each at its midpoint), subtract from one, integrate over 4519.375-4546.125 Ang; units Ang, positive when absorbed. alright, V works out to 1.28 Ang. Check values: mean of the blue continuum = 16.9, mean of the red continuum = 15.9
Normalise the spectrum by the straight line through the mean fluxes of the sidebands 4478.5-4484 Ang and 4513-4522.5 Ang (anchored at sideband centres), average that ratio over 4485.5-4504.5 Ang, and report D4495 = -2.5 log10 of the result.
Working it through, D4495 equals 0.04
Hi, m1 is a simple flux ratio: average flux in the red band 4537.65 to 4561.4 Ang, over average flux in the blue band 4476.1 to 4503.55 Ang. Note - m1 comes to 1.05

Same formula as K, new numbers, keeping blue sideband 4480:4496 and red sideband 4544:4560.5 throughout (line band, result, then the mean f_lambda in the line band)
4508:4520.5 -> -0.9 Ang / 17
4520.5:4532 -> 0.6 Ang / 15.1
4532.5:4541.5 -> 0.3 Ang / 15.5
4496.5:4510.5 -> -0.6 Ang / 16.4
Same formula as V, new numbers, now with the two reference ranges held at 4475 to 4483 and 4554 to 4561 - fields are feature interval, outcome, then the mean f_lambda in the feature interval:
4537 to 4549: 0.0 Ang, 16.4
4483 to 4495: 0.3 Ang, 15.5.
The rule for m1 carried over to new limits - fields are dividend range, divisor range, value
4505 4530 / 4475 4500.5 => 1.06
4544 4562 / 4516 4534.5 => 1.05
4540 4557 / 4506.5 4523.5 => 0.96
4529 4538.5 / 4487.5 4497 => 0.97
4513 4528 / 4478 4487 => 1.03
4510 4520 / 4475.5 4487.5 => 1.07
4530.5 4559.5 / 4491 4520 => 0.97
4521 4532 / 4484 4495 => 0.97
